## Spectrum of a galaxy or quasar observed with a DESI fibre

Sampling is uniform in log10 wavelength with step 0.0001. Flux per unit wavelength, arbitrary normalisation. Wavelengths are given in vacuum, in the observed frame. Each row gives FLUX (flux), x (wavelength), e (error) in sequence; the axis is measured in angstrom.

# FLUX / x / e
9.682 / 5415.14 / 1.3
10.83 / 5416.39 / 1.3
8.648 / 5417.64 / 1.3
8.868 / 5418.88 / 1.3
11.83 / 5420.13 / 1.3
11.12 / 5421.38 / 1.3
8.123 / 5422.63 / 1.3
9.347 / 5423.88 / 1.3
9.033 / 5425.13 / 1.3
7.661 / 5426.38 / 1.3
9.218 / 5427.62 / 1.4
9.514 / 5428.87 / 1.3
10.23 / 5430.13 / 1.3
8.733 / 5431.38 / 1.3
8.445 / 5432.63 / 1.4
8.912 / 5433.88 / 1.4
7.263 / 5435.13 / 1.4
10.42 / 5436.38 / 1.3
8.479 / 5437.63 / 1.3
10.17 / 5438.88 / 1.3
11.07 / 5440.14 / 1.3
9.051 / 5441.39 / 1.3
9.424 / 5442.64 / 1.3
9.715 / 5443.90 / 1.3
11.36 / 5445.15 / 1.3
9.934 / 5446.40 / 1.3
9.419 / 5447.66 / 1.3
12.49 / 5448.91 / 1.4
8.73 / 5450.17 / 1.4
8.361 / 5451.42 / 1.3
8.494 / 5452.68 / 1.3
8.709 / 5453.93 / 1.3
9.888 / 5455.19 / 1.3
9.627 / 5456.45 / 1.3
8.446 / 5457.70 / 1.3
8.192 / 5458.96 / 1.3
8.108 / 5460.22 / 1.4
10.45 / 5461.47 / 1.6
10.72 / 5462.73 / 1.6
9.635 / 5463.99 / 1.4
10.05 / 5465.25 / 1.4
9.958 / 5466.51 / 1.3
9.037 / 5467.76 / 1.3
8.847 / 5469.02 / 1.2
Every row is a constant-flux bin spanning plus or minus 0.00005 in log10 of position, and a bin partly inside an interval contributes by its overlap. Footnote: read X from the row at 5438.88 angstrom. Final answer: 10.17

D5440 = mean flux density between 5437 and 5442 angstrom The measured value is 9.69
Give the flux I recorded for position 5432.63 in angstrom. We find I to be 8.445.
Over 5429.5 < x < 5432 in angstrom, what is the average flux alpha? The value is 9.47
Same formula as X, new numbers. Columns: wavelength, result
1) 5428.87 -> 9.514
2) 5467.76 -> 9.037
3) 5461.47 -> 10.45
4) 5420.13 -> 11.83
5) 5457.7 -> 8.446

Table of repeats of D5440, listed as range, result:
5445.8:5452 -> 9.79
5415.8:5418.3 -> 9.73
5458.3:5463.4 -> 9.36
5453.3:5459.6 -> 8.97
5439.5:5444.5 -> 9.8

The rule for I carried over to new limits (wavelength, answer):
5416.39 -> 10.83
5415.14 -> 9.682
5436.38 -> 10.42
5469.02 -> 8.847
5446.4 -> 9.934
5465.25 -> 10.05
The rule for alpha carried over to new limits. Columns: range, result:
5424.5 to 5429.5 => 8.86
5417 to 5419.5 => 8.79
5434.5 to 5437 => 8.85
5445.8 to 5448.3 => 9.69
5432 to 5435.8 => 8.24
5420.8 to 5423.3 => 9.58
